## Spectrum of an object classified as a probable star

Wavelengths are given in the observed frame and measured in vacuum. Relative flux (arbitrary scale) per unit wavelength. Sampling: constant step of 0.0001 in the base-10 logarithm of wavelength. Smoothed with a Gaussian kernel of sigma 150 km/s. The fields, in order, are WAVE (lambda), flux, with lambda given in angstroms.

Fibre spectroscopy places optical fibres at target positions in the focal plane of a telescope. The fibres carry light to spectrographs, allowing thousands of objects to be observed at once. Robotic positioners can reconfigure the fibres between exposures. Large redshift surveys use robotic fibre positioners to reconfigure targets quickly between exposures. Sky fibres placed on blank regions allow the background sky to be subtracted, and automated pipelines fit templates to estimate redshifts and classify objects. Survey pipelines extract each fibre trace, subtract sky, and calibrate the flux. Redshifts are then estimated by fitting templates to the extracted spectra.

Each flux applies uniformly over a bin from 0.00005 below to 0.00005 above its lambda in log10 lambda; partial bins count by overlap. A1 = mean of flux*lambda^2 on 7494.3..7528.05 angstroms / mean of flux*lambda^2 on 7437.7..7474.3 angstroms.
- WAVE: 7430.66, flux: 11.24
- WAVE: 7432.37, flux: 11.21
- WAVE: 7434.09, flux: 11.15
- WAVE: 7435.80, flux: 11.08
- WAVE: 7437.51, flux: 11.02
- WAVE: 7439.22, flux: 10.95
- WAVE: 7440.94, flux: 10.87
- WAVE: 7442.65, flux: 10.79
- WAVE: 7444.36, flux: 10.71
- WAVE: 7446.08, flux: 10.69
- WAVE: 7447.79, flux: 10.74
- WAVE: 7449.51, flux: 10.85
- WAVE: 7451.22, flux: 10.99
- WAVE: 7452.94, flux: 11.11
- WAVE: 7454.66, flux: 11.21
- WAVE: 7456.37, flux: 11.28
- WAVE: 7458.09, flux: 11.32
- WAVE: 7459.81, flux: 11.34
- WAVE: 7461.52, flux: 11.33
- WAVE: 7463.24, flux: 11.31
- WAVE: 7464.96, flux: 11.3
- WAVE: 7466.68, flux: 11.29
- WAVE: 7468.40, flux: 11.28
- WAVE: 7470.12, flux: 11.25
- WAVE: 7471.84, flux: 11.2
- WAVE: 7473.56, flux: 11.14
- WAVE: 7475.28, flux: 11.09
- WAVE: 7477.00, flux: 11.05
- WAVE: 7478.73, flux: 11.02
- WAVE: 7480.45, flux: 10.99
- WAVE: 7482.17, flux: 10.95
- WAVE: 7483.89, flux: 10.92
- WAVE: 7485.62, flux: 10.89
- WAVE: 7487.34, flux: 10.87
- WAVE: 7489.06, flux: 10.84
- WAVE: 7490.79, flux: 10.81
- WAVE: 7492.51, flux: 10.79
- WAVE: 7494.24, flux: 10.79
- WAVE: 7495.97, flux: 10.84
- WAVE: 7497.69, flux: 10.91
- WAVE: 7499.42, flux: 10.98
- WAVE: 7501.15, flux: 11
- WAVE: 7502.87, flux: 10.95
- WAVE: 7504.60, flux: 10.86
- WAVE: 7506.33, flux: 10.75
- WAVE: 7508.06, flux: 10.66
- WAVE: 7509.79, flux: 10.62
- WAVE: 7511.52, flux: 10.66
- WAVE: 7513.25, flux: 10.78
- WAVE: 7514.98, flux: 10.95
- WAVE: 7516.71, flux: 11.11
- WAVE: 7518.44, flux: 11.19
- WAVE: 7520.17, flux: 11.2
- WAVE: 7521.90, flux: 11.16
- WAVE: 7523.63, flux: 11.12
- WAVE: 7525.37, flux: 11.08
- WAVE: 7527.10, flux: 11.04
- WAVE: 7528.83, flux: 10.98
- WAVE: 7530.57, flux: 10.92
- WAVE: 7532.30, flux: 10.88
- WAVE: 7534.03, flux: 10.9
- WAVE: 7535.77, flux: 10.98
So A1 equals 1.00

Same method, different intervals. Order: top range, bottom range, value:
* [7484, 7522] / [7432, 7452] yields 1.01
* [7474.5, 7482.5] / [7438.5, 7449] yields 1.03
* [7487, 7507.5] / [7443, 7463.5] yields 0.99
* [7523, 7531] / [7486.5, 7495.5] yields 1.03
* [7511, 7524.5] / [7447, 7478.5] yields 1.00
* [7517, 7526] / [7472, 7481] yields 1.02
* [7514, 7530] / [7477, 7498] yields 1.03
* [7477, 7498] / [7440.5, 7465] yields 0.99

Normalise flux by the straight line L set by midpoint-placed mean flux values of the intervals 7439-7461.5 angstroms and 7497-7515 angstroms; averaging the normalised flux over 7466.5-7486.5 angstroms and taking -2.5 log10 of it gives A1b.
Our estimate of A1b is -0.016 mag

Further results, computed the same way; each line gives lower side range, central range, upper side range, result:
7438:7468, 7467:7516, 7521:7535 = 0.011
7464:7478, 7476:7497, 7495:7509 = 0.013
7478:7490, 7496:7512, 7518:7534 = 0.016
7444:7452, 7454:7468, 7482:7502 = -0.047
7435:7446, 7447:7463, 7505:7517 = -0.027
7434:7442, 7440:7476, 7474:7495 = -0.013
